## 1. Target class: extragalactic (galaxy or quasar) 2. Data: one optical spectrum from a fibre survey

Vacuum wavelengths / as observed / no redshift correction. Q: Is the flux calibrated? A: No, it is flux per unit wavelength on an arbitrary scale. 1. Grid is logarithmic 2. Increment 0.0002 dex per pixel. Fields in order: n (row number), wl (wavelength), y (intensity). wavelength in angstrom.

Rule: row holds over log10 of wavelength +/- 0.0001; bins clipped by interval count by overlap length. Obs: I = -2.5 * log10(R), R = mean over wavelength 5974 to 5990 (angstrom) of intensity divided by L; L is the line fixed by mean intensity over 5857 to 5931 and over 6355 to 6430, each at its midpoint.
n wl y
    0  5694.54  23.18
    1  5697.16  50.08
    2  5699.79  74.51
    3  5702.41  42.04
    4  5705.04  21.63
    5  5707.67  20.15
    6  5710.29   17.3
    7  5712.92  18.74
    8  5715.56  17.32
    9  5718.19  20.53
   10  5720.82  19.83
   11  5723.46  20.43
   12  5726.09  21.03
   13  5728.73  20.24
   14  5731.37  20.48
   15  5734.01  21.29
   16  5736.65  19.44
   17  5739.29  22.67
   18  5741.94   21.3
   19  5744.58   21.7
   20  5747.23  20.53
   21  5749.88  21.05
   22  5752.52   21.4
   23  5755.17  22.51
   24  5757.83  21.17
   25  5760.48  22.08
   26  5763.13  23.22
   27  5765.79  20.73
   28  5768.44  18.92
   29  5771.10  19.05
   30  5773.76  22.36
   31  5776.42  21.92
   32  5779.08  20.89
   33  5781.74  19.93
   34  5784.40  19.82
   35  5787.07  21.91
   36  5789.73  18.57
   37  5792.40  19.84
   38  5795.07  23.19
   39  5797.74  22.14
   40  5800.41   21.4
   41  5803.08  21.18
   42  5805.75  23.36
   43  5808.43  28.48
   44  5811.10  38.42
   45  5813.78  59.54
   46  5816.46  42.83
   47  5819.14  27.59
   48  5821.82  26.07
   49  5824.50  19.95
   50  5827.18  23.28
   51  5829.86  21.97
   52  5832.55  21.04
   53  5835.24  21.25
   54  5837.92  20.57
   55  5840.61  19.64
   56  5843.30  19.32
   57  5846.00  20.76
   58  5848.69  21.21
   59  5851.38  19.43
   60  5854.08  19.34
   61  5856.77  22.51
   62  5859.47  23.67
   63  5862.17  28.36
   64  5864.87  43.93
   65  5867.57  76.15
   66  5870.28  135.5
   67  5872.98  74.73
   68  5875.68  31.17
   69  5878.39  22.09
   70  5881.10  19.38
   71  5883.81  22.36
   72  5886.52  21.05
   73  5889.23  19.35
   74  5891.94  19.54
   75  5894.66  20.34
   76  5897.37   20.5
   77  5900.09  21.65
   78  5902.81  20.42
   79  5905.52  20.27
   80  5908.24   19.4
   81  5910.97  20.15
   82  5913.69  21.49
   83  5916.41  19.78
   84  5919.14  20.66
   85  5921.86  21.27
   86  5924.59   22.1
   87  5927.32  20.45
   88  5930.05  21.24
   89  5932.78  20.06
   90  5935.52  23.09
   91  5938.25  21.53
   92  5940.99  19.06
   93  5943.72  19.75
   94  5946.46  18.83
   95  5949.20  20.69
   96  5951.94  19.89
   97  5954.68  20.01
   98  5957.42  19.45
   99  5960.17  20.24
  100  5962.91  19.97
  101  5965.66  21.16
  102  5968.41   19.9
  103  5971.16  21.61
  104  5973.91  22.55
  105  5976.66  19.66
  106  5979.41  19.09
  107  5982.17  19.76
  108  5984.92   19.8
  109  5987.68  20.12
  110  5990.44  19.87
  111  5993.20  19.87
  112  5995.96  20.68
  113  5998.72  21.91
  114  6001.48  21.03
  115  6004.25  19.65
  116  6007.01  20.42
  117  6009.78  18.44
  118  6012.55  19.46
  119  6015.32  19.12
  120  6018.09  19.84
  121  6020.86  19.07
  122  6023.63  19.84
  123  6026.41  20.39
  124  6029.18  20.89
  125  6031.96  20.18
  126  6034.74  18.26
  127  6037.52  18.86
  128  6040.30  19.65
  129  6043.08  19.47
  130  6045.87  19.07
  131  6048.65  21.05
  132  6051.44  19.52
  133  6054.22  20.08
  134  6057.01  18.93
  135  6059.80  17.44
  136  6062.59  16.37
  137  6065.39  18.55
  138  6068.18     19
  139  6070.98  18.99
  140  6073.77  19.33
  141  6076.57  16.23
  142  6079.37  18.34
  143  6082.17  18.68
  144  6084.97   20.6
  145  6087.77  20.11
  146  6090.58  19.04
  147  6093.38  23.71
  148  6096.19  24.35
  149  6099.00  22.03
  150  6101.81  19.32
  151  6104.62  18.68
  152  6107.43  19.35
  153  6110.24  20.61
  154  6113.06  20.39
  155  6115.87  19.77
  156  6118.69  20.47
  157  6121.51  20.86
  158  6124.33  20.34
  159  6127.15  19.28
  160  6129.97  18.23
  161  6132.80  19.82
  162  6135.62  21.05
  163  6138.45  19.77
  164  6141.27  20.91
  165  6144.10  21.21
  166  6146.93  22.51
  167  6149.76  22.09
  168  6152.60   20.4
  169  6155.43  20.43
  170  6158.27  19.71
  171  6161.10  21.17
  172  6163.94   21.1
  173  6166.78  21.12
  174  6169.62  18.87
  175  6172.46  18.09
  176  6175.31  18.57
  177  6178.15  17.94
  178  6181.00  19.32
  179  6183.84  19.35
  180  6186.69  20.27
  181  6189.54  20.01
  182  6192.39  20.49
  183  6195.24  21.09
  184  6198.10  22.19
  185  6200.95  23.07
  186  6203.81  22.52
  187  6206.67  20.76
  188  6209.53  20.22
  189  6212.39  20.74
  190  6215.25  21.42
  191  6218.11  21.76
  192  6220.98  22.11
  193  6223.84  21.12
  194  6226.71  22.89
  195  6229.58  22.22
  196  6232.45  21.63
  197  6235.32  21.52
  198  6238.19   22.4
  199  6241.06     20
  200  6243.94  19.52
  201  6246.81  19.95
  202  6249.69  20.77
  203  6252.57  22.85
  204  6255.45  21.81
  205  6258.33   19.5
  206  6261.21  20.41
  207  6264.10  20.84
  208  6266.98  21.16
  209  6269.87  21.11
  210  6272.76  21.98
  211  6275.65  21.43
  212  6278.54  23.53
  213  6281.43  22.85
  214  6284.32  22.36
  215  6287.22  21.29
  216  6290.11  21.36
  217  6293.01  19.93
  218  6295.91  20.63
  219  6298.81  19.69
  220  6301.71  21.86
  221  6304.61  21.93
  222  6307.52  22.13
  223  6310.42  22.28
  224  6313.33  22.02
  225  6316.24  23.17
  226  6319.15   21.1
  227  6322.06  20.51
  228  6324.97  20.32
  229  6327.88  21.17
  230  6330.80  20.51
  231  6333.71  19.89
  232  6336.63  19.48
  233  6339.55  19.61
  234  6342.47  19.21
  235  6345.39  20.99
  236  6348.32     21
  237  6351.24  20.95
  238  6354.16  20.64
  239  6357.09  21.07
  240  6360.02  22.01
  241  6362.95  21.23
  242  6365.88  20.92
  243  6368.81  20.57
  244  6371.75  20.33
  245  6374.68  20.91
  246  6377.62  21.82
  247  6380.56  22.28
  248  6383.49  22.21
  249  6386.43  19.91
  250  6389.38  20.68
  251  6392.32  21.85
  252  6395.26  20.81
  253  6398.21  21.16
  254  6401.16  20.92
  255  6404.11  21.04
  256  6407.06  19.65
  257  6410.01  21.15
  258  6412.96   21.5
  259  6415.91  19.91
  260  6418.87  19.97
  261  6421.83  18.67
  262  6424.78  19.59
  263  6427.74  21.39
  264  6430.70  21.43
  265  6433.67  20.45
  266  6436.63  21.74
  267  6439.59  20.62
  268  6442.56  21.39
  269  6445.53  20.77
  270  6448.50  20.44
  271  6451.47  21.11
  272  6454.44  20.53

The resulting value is 0.400 mag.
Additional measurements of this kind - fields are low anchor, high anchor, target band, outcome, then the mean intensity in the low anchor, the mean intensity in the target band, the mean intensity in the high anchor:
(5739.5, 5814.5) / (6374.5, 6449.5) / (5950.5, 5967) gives 0.12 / 23.2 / 20.1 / 20.9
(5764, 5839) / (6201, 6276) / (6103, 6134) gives 0.12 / 24.5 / 19.8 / 21.3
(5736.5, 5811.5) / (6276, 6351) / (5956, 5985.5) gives 0.07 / 21.9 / 20.3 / 21.2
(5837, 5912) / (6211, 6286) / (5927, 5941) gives 0.34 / 30.2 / 21.1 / 21.5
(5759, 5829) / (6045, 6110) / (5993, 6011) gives 0.03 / 24.9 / 20.3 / 19.5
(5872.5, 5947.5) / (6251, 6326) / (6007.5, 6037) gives 0.13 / 22.3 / 19.6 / 21.5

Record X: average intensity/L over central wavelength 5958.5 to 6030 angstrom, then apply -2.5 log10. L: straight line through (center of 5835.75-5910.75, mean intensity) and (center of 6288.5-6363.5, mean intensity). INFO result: 0.346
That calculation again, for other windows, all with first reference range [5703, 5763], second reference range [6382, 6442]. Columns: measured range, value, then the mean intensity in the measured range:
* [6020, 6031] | 0.04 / 20.1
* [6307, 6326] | -0.05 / 21.7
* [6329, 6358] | 0.02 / 20.3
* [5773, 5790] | 0.00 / 20.9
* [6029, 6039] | 0.08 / 19.4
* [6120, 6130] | 0.05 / 19.9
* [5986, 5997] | 0.04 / 20.1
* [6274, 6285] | -0.09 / 22.6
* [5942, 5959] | 0.06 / 19.8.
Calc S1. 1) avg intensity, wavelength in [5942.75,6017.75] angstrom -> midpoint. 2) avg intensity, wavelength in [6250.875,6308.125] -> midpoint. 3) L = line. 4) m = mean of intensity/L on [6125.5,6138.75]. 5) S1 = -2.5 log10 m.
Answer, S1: 0.06 mag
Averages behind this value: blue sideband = 20.1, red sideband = 21.4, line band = 19.6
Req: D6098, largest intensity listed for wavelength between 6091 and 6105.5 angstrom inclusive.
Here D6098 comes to 24.35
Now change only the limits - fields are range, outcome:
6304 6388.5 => 23.17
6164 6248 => 23.07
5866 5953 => 135.5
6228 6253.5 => 22.85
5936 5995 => 22.55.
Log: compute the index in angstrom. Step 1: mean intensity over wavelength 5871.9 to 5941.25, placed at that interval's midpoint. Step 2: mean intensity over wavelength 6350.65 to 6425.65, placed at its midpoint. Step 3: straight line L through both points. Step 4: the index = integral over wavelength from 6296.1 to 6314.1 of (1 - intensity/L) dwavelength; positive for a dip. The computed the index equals -0.3 angstrom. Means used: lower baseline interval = 23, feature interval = 21.6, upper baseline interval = 20.8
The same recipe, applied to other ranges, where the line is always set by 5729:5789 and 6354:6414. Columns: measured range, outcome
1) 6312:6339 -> 0.3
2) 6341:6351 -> 0.3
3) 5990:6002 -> 0.2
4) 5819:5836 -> -1.4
